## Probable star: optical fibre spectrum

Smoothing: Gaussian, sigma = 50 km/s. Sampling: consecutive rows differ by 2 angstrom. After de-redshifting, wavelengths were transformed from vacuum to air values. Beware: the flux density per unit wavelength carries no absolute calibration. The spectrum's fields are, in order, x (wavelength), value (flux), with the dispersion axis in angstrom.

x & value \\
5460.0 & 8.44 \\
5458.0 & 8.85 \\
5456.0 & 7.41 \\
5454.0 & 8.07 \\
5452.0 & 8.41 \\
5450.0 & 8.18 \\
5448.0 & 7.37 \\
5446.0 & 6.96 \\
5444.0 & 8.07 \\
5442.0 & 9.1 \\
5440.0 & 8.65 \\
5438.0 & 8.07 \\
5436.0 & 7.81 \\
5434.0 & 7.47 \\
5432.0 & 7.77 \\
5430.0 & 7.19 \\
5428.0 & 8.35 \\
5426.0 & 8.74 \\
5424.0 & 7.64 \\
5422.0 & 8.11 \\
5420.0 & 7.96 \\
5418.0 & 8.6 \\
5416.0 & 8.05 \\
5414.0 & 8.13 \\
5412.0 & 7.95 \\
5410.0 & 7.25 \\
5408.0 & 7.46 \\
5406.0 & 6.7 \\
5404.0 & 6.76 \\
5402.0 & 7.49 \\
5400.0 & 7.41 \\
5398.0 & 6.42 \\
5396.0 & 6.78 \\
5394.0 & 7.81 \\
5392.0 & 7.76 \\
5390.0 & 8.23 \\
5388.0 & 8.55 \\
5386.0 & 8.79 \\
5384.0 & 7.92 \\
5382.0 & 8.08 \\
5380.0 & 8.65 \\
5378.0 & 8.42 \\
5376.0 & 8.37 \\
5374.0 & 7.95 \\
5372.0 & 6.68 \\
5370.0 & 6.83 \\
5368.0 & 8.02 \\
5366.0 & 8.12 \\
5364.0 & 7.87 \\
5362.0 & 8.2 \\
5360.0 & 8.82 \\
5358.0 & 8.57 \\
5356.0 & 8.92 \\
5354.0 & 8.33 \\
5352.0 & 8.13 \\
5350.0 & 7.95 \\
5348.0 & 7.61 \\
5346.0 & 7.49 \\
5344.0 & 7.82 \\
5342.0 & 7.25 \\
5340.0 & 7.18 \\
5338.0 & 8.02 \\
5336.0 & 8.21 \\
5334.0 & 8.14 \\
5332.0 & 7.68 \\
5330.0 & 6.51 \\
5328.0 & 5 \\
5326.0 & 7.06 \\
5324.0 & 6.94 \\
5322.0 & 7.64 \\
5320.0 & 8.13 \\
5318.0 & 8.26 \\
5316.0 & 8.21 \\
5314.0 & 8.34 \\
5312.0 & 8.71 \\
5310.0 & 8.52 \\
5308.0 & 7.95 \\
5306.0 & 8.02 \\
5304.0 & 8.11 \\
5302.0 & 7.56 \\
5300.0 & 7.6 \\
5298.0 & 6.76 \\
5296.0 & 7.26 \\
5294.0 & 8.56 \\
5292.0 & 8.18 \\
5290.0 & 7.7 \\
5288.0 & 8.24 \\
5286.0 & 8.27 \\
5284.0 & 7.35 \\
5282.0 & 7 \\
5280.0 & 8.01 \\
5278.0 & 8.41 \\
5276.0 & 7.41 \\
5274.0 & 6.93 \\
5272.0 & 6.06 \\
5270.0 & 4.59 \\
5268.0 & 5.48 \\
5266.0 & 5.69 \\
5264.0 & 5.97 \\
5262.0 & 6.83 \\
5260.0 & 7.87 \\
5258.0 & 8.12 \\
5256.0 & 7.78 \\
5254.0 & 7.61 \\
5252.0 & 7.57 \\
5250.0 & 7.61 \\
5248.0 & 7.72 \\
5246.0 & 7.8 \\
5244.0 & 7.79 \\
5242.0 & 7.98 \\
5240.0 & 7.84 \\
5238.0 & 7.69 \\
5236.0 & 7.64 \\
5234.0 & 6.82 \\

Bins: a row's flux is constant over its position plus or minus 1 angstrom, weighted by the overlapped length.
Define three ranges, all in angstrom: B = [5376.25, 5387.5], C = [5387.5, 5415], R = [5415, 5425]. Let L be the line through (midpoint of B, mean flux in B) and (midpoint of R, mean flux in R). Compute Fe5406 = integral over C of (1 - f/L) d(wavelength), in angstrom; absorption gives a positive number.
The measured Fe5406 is 2.56 angstrom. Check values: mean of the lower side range 8.38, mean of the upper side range 8.07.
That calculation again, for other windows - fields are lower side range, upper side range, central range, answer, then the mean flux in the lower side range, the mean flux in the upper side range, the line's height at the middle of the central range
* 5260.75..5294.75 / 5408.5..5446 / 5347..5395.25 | -2.7 angstrom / 7.09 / 8.01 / 7.67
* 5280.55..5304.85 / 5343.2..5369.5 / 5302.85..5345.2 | 1.1 angstrom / 7.72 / 8.12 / 7.92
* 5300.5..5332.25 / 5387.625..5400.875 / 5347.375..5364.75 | -1.6 angstrom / 7.66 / 7.52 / 7.59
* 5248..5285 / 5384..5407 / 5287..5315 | -3.1 angstrom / 7.04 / 7.54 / 7.17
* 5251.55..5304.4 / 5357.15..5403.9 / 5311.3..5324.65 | -0.9 angstrom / 7.28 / 7.88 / 7.51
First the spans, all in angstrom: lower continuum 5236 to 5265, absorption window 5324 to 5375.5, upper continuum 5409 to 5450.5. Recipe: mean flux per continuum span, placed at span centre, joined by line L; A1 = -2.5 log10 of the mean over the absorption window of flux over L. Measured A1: 0.016 mag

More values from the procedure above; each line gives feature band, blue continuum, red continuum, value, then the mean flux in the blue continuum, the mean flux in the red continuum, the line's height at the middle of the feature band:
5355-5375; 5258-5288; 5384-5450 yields -0.07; 6.94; 7.8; 7.49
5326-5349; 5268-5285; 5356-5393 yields 0.05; 6.88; 8.12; 7.66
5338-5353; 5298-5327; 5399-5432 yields 0.03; 7.89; 7.74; 7.84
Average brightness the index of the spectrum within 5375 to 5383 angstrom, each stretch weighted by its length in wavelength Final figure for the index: 8.38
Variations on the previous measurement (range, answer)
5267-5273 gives 5.38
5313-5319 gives 8.27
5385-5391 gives 8.52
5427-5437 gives 7.72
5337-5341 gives 7.6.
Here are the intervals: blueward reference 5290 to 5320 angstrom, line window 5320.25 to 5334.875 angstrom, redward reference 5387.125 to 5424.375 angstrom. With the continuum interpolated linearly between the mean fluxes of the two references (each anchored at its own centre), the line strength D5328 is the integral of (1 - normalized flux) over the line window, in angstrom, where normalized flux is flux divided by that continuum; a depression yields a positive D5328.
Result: 1.61 angstrom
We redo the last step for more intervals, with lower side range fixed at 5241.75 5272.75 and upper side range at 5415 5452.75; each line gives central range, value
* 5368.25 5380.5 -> -0.2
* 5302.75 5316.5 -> -1.8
